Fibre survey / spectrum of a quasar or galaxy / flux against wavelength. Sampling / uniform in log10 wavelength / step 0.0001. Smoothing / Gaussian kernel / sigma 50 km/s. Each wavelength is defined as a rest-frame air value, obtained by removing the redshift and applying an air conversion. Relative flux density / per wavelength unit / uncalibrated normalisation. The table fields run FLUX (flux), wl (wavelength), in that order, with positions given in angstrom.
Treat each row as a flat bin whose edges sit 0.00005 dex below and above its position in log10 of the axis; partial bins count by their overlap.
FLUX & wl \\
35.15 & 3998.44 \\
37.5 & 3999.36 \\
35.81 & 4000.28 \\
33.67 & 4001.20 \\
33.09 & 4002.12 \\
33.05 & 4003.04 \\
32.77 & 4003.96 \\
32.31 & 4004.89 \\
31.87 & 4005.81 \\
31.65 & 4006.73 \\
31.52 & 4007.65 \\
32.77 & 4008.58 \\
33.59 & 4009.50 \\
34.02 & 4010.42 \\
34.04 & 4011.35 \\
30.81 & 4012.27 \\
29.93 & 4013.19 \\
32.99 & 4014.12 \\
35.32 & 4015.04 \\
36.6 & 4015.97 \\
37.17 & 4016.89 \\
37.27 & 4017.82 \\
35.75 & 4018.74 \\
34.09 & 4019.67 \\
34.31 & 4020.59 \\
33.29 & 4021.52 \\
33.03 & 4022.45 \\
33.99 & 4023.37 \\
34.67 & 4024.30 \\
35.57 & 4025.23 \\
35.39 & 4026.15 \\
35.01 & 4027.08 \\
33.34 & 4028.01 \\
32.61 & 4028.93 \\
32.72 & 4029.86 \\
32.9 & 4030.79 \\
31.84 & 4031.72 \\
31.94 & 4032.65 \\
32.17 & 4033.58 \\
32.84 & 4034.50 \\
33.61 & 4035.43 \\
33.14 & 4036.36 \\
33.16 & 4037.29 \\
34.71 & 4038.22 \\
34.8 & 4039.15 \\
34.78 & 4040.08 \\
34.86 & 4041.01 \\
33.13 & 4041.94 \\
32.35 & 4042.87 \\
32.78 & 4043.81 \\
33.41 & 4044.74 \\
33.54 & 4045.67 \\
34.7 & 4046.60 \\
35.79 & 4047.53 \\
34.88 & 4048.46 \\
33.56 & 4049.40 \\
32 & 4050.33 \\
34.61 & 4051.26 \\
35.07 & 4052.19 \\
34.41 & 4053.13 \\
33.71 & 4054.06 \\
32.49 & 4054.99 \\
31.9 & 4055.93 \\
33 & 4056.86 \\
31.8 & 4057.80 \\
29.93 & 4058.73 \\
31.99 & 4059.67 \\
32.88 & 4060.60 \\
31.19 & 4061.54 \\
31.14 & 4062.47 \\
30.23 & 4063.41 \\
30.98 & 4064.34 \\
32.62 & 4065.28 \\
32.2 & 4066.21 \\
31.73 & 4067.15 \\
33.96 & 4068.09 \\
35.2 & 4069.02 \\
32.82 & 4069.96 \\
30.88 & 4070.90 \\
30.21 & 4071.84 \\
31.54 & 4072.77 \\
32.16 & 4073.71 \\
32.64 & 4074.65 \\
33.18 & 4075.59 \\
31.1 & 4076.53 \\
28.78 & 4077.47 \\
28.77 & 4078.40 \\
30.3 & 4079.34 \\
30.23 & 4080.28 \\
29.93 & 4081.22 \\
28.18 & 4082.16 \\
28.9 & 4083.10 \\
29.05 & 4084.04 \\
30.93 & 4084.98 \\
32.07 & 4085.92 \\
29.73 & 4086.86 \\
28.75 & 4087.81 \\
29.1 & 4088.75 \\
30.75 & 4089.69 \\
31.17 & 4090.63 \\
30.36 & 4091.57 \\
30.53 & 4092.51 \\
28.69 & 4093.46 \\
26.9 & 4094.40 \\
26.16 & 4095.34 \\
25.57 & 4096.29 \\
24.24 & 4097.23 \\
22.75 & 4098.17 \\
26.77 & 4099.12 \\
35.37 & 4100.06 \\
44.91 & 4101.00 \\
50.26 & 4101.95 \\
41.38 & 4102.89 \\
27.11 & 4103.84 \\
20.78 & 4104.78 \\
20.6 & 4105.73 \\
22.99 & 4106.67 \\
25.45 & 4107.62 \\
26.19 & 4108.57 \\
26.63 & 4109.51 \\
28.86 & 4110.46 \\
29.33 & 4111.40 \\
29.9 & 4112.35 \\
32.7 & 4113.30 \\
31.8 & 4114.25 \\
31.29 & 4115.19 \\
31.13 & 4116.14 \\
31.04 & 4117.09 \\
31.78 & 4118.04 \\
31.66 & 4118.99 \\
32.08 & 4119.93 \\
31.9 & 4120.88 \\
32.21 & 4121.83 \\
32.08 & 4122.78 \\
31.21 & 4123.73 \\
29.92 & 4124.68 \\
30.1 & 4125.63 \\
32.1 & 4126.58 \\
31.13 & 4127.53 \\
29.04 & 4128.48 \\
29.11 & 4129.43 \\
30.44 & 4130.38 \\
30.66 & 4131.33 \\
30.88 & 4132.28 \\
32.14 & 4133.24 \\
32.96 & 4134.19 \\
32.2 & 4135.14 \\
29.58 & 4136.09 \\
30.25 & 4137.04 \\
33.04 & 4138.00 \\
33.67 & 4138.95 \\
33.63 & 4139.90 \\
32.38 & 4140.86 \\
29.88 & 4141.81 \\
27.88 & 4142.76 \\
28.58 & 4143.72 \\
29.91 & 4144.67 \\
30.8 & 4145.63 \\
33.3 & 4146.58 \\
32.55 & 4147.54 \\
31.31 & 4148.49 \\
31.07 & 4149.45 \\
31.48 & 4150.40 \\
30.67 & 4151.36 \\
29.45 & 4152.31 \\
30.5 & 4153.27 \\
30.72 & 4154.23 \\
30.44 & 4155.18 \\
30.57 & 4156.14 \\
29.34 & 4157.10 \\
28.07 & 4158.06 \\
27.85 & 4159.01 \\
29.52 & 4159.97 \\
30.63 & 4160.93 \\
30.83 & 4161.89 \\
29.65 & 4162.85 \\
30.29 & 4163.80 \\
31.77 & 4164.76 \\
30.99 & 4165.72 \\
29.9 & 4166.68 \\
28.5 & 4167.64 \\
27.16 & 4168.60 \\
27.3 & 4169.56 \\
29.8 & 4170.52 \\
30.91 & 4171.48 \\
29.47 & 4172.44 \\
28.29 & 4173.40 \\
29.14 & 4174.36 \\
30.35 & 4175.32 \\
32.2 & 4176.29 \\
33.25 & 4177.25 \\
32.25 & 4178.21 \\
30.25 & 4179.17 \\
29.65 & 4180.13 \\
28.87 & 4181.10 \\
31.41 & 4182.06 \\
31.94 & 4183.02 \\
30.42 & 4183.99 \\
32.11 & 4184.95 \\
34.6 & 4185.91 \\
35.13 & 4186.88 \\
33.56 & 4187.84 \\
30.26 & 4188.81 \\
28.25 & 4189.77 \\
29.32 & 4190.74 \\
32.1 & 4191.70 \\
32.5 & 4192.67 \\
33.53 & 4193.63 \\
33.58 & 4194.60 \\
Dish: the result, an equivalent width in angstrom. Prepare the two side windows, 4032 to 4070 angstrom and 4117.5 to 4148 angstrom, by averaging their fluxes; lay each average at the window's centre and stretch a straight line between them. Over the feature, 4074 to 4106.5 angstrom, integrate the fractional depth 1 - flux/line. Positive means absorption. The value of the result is 2.1 angstrom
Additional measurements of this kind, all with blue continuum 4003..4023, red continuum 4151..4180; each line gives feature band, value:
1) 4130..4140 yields -0.33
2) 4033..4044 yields -0.19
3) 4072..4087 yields 0.72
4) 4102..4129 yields 0.96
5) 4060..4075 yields 0.13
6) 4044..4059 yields -0.36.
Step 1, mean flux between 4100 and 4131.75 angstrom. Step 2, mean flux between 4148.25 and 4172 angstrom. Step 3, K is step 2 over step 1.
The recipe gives 0.97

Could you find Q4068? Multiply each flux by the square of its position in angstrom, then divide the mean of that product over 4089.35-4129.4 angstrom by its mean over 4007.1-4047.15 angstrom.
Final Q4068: 0.93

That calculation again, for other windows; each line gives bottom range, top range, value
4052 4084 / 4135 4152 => 1.03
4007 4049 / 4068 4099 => 0.91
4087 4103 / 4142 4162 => 1.00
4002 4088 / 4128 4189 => 0.99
